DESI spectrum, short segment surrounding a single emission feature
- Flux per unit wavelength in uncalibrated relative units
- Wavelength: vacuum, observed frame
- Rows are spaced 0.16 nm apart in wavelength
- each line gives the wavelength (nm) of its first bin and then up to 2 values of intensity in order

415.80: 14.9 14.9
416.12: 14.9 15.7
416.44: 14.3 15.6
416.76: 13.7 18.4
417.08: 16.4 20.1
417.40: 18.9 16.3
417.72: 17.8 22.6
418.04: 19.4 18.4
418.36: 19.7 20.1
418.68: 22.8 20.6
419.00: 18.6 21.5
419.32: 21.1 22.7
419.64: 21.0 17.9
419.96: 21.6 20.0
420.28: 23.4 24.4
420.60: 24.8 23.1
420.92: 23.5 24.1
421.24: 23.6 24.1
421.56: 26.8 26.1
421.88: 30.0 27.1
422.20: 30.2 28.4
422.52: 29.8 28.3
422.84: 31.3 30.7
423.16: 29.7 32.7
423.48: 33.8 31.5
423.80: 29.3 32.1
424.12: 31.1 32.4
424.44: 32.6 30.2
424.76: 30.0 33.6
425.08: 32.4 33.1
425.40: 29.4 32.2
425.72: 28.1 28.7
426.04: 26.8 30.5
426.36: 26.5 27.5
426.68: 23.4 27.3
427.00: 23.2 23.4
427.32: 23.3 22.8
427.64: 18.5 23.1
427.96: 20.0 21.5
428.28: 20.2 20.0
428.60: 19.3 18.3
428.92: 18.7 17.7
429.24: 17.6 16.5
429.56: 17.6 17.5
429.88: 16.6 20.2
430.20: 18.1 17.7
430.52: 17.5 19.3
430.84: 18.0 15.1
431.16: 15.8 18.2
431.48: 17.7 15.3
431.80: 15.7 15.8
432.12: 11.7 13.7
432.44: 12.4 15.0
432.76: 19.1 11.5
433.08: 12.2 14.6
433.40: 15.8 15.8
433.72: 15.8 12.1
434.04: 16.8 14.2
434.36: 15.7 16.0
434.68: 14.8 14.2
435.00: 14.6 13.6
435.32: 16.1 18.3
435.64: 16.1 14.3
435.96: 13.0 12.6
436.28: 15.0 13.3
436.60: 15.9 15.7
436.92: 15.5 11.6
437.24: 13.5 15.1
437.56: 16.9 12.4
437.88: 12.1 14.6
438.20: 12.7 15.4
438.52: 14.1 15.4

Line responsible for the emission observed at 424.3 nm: C IV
